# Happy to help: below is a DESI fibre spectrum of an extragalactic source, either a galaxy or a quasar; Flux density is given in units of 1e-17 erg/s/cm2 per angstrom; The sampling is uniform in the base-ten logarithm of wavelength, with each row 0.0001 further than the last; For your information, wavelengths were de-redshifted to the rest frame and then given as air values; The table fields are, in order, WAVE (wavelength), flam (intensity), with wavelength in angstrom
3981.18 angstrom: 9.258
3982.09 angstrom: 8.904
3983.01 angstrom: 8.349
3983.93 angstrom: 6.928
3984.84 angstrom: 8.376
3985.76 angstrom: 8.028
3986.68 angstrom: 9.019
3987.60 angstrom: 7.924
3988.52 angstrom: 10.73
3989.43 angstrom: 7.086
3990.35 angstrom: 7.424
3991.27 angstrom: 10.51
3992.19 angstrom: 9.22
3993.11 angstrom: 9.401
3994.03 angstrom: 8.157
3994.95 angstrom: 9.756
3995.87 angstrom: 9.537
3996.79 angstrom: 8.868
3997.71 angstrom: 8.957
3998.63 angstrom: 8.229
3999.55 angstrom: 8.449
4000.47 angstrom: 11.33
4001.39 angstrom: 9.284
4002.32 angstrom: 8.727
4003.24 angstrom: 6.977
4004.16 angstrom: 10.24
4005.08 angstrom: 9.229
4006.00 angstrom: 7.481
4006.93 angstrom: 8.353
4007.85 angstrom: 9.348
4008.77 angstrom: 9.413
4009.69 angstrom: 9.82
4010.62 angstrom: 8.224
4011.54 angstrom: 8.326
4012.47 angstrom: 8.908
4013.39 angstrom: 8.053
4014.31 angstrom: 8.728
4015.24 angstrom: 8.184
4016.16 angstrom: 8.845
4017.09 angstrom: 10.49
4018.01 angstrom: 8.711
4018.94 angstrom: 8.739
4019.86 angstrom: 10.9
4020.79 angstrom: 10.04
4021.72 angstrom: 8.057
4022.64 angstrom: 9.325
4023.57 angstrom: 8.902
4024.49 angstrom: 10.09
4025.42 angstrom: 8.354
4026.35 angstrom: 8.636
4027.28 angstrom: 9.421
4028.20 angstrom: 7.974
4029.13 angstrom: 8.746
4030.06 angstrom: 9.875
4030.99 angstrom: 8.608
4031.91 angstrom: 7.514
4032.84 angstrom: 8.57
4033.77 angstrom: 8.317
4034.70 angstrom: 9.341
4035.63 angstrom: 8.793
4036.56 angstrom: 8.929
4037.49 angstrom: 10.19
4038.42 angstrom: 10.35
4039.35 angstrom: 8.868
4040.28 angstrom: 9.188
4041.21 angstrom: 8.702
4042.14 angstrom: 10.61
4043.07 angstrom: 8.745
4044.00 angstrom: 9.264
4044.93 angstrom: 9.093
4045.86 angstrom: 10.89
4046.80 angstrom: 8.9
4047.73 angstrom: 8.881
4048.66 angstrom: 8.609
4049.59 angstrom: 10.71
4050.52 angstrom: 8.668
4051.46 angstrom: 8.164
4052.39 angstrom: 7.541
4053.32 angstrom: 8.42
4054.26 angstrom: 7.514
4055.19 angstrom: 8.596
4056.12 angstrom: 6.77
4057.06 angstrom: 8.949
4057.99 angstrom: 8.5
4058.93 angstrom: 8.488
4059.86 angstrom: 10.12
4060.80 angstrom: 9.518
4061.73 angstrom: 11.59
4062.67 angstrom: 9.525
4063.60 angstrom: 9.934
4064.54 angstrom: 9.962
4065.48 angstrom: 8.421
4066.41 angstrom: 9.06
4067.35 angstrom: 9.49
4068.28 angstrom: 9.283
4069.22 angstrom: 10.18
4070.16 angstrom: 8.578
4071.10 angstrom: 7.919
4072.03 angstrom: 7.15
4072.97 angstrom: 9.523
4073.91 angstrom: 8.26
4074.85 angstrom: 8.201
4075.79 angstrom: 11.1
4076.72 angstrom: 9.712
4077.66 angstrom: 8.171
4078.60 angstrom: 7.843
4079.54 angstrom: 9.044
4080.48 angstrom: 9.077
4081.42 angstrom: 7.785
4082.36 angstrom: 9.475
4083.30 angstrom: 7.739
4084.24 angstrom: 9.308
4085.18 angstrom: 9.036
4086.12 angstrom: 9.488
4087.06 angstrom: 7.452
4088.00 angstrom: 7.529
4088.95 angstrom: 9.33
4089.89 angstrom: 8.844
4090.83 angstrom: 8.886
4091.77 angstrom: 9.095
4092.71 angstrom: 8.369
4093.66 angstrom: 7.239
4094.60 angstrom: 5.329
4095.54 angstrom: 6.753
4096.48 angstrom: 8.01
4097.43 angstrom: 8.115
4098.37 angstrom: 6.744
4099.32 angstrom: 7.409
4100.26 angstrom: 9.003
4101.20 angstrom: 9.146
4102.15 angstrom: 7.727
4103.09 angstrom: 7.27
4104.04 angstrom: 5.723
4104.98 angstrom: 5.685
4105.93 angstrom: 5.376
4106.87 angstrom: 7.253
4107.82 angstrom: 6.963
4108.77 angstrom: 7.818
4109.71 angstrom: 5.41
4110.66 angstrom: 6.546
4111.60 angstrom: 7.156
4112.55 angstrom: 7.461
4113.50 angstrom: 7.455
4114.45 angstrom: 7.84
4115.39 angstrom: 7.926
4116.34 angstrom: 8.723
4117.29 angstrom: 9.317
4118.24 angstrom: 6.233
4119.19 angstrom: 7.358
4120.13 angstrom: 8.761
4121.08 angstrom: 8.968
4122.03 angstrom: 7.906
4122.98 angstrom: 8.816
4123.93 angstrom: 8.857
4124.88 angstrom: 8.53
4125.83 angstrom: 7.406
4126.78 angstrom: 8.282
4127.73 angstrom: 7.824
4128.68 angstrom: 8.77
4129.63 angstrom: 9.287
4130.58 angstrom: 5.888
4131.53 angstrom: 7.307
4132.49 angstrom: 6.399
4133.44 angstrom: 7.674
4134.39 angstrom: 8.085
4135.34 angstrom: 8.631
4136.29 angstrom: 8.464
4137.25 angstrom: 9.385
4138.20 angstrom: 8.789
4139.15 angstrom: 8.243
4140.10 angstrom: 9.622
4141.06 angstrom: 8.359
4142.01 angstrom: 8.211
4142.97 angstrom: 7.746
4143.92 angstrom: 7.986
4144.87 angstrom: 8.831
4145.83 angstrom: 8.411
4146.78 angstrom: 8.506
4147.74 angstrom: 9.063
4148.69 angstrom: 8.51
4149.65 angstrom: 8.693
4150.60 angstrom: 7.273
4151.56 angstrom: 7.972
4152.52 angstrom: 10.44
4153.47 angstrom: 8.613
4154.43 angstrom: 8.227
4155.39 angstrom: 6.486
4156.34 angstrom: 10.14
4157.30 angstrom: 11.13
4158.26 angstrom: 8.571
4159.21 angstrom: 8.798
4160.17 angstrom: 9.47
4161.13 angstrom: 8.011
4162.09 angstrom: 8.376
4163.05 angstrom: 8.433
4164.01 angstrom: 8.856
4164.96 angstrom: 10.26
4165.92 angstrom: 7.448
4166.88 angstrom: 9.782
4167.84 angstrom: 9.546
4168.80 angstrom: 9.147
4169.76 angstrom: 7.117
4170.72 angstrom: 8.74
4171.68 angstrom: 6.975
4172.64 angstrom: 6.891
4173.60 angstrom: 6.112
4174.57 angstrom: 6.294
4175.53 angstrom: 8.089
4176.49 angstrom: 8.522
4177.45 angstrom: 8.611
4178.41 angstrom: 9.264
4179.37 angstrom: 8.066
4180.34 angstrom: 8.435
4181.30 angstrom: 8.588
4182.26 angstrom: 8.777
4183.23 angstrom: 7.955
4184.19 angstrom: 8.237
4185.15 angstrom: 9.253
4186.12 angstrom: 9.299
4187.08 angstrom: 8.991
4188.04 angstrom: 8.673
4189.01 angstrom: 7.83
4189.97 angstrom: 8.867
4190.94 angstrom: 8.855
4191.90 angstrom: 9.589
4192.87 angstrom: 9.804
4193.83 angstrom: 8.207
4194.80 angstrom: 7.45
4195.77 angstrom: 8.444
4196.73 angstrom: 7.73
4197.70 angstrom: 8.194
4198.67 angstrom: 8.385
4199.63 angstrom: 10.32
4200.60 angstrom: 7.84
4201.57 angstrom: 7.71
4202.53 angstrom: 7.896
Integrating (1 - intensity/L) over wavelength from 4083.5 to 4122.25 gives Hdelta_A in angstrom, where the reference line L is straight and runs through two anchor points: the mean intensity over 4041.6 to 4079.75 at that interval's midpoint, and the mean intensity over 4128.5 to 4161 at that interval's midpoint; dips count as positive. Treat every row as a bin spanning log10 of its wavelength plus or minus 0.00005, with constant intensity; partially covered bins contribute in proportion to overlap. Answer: 4.6 angstrom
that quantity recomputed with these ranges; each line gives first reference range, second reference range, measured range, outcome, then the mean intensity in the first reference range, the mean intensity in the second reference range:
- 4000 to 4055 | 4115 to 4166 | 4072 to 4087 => -0.15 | 9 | 8.42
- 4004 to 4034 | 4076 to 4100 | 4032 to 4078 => -2.58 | 8.91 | 8.27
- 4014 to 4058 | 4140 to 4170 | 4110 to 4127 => 1.61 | 8.97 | 8.69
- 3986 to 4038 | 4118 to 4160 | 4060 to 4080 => -1.14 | 8.95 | 8.37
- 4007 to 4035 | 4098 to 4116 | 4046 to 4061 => -0.74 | 8.94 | 7.17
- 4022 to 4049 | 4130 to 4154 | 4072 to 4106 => 2.12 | 9.09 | 8.29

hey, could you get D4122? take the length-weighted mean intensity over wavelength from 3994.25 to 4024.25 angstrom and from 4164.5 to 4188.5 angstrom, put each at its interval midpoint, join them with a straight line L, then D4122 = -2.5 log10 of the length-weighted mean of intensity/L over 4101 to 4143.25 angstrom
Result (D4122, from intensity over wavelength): 0.10 mag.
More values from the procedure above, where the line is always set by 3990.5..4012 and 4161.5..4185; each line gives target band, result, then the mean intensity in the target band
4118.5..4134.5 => 0.07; 7.98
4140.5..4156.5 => 0.00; 8.41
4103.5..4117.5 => 0.21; 7.07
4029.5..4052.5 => -0.03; 9.12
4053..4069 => -0.04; 9.09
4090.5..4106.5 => 0.16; 7.39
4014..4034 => -0.01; 8.96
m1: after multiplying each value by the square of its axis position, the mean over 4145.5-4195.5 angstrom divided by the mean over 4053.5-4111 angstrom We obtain 1.07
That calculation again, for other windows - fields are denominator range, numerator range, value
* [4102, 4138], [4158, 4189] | 1.13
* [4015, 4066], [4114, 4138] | 0.93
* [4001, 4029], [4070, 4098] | 0.97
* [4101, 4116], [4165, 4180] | 1.19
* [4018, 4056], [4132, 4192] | 1.00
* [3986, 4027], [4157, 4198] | 1.03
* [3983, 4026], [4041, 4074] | 1.04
